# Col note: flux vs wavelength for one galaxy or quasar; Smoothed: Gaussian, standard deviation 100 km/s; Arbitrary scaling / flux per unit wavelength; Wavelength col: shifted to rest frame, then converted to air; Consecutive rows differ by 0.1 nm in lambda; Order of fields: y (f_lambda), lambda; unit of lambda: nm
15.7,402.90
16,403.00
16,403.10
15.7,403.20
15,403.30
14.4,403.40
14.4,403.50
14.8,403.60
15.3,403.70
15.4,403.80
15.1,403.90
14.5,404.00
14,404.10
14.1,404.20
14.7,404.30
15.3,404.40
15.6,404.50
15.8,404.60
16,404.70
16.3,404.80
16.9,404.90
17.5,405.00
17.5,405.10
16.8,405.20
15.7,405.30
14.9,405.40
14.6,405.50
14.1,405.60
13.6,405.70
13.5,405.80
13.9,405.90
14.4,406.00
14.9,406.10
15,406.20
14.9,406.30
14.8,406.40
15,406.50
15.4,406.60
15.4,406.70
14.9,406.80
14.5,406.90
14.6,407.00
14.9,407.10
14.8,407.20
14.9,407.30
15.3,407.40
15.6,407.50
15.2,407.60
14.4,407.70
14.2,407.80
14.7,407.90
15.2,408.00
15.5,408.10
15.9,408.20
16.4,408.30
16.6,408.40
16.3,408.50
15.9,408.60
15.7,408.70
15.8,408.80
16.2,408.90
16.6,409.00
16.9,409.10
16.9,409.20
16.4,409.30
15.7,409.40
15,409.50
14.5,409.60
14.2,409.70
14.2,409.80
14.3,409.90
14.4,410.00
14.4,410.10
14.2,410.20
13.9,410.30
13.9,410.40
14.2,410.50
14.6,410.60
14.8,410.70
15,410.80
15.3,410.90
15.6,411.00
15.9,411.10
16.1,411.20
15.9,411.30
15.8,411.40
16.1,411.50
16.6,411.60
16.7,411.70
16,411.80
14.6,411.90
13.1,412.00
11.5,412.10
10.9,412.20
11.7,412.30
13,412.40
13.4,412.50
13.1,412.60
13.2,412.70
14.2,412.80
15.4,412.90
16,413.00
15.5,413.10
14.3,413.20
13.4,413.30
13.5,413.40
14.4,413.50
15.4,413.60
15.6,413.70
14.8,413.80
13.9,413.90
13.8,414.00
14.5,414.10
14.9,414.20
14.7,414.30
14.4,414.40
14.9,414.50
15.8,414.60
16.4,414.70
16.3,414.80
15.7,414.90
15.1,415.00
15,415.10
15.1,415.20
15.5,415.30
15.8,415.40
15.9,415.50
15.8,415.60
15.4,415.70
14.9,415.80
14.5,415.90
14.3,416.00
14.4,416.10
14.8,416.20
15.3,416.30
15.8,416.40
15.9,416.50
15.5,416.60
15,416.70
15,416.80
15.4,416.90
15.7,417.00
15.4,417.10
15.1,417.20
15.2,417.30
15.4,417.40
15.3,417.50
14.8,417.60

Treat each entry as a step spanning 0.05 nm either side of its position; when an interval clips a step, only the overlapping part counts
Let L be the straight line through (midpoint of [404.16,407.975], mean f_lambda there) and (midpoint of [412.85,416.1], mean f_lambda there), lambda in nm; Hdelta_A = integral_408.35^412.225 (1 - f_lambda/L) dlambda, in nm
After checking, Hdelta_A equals -0.03 nm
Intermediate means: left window 15.1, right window 15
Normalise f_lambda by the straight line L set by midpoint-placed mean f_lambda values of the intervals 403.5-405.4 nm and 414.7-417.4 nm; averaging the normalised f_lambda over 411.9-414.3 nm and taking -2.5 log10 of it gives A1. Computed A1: 0.11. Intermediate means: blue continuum 15.6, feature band 13.9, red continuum 15.3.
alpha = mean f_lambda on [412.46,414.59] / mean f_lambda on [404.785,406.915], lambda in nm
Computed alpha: 0.95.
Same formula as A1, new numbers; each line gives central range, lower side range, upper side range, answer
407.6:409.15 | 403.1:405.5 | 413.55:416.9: -0.03 mag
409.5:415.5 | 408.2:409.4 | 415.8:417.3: 0.08 mag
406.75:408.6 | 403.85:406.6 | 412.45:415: -0.01 mag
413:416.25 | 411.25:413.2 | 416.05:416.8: -0.01 mag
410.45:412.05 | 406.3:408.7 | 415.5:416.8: -0.01 mag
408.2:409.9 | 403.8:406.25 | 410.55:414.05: -0.07 mag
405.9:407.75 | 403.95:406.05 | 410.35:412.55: 0.01 mag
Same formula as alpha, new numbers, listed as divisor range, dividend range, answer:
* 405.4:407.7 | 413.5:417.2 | 1.03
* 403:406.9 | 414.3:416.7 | 1.01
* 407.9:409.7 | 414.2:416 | 0.96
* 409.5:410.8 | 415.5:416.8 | 1.06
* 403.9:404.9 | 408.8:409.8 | 1.03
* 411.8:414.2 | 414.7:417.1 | 1.10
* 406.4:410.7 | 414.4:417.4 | 1.01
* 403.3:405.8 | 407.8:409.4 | 1.05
